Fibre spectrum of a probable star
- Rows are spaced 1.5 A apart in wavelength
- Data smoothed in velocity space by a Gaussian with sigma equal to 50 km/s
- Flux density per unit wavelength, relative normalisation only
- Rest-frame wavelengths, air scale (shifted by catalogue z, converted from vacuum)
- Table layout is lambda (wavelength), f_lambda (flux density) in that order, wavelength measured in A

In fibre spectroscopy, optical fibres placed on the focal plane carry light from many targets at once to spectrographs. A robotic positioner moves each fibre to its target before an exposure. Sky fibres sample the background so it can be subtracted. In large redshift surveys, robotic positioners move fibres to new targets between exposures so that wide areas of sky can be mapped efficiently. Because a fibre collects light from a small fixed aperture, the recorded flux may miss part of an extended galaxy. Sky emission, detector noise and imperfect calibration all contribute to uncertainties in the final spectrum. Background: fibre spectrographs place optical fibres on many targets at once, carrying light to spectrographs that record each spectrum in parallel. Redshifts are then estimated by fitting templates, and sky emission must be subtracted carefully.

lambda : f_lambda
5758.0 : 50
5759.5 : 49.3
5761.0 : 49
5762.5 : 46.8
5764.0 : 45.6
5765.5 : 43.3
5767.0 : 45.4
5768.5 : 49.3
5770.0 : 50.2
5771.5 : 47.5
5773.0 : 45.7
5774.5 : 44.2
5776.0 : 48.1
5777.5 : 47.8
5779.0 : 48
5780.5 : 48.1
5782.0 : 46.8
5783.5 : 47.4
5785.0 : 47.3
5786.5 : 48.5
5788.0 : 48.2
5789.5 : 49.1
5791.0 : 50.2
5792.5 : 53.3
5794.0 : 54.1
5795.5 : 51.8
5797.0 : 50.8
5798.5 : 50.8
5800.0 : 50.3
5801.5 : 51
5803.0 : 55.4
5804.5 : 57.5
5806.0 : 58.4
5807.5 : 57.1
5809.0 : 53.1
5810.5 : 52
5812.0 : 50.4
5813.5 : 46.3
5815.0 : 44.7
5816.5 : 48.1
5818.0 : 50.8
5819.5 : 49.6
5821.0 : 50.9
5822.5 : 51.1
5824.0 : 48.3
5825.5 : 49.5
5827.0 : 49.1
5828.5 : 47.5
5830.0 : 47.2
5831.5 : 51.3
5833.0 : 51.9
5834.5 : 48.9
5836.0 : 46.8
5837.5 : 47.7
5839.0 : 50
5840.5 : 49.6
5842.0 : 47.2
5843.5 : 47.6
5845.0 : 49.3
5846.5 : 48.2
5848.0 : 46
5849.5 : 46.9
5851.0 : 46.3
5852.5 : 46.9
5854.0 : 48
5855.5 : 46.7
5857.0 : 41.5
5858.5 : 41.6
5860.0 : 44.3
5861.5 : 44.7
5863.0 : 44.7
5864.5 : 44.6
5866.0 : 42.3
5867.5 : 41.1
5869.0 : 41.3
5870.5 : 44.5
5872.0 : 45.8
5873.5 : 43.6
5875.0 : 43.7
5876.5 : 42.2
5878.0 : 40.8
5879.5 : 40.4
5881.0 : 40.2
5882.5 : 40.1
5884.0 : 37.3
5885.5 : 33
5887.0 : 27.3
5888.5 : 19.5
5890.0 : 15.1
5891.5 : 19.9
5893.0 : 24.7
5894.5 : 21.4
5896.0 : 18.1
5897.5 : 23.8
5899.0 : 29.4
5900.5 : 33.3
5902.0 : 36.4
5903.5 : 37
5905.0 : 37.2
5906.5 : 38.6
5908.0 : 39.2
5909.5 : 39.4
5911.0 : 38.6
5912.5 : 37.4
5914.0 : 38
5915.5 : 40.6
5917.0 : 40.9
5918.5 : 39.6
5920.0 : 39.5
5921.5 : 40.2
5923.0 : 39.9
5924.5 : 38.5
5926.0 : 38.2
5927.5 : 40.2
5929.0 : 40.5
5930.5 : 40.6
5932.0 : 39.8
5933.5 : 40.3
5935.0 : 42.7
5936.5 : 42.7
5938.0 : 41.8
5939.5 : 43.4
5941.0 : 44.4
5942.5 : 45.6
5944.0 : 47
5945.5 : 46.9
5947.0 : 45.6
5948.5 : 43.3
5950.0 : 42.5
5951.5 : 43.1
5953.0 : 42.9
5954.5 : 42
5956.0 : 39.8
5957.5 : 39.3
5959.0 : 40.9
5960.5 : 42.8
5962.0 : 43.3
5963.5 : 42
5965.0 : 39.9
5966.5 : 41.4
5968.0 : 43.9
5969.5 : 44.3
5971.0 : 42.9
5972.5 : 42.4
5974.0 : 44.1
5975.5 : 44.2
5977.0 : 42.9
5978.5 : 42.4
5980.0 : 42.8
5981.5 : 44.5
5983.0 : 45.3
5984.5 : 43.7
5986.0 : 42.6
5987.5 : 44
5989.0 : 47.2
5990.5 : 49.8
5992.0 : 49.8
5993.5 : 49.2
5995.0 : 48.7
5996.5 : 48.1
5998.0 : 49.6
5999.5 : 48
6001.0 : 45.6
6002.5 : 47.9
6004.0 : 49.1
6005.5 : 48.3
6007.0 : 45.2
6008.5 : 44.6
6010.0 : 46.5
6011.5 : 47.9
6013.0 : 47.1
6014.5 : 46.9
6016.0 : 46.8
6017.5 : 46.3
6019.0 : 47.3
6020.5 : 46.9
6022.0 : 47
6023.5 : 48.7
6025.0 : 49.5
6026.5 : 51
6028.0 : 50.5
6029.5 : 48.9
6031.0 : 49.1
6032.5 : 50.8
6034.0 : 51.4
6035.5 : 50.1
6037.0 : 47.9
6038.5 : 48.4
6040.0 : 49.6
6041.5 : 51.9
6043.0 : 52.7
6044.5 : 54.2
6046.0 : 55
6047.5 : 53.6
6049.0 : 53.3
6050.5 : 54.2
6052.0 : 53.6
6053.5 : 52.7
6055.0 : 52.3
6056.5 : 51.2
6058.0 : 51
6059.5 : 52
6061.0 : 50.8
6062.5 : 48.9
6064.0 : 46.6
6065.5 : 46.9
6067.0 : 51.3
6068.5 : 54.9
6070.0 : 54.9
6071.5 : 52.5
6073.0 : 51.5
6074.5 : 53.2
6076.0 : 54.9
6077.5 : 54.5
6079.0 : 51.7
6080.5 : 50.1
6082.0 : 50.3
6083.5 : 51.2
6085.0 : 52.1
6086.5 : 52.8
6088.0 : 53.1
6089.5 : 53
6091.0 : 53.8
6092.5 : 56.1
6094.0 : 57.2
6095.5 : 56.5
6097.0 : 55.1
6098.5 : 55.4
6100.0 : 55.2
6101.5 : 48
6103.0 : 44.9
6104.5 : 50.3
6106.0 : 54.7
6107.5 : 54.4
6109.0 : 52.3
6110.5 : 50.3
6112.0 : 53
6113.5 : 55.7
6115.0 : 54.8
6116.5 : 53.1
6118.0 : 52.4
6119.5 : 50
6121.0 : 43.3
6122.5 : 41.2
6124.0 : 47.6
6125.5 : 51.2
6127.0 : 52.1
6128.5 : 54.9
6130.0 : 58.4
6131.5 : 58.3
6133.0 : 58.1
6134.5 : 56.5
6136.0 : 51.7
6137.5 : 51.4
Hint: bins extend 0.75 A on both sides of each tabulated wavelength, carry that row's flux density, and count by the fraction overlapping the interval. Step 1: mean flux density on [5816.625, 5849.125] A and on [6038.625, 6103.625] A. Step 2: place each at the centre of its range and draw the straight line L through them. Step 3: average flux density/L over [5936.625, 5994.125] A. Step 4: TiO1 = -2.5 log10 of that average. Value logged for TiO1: 0.16 mag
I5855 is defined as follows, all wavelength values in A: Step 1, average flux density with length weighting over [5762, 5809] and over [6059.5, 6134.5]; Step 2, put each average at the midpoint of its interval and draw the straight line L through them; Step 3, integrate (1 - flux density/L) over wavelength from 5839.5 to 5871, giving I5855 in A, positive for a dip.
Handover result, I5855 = 3.0 A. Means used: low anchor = 49.7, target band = 45.4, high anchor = 52.4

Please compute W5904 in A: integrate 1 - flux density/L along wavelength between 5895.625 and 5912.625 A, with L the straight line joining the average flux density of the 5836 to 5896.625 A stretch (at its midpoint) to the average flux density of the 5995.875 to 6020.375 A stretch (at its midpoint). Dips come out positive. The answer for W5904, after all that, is 3.2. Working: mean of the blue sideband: 40.2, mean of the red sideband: 47.2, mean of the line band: 34.3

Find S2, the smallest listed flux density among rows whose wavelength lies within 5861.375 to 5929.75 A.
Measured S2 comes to 15.1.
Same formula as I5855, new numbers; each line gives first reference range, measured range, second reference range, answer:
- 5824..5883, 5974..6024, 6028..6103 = 3.61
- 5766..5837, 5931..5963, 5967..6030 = 3.03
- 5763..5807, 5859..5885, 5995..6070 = 3.78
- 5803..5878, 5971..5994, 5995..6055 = 1.94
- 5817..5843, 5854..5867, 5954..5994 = 1.10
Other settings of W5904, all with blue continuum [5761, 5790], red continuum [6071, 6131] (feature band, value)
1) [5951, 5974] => 3.7 A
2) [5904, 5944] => 7.4 A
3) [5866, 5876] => 1.1 A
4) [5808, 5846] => -0.9 A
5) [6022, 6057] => 0.1 A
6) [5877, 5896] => 7.5 A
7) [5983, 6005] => 1.5 A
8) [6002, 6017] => 1.2 A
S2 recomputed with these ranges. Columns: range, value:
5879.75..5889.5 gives 19.5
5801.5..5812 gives 50.4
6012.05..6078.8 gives 46.3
